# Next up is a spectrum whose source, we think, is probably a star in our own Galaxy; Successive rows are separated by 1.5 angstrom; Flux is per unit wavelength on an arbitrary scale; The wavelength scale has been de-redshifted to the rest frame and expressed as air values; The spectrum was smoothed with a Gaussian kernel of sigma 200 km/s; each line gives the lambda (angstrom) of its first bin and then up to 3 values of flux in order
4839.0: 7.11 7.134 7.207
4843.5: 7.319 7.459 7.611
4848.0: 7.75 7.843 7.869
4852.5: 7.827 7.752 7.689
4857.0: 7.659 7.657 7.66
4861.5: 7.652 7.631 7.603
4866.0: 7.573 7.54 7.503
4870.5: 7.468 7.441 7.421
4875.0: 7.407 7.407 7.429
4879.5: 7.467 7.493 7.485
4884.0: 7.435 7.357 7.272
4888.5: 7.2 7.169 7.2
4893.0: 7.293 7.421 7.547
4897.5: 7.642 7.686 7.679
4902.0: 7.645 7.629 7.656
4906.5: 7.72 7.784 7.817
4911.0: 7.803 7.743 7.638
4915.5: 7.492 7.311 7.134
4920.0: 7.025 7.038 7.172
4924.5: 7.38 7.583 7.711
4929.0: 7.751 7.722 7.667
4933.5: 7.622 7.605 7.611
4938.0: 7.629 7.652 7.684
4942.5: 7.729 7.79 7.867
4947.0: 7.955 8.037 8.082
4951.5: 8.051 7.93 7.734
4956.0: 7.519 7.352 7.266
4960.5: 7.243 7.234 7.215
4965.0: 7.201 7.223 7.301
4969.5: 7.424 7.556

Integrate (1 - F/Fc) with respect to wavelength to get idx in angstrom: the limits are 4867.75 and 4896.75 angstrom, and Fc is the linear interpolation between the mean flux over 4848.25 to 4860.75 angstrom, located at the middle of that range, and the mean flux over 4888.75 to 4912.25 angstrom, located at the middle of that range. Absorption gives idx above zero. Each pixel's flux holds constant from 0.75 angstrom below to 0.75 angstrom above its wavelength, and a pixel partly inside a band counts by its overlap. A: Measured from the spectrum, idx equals 0.9 angstrom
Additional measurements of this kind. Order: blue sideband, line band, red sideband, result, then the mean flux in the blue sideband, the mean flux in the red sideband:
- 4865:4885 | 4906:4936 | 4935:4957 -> 0.6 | 7.47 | 7.79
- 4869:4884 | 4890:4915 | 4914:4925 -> -1.0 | 7.45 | 7.25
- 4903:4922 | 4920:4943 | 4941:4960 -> 0.3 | 7.53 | 7.77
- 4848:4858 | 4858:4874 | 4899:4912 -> 0.4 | 7.77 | 7.72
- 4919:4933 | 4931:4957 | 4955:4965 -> -1.4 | 7.45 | 7.31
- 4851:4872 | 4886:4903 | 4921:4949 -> 0.5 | 7.63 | 7.64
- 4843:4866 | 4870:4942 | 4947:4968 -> 1.0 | 7.67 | 7.55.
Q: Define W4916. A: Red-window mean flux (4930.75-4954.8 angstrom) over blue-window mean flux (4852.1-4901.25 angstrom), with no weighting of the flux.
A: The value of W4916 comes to 1.04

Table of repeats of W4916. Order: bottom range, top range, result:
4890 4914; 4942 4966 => 1.00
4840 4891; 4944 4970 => 1.01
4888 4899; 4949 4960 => 1.04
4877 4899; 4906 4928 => 1.01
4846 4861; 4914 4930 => 0.95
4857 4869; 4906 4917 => 1.01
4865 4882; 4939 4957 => 1.05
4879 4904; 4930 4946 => 1.03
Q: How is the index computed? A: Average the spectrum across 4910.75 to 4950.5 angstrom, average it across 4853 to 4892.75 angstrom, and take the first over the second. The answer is 1.02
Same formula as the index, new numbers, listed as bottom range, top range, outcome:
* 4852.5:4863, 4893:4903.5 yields 0.99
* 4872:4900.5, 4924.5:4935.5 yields 1.03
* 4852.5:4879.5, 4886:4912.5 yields 1.00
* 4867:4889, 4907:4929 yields 1.01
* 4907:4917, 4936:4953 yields 1.02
